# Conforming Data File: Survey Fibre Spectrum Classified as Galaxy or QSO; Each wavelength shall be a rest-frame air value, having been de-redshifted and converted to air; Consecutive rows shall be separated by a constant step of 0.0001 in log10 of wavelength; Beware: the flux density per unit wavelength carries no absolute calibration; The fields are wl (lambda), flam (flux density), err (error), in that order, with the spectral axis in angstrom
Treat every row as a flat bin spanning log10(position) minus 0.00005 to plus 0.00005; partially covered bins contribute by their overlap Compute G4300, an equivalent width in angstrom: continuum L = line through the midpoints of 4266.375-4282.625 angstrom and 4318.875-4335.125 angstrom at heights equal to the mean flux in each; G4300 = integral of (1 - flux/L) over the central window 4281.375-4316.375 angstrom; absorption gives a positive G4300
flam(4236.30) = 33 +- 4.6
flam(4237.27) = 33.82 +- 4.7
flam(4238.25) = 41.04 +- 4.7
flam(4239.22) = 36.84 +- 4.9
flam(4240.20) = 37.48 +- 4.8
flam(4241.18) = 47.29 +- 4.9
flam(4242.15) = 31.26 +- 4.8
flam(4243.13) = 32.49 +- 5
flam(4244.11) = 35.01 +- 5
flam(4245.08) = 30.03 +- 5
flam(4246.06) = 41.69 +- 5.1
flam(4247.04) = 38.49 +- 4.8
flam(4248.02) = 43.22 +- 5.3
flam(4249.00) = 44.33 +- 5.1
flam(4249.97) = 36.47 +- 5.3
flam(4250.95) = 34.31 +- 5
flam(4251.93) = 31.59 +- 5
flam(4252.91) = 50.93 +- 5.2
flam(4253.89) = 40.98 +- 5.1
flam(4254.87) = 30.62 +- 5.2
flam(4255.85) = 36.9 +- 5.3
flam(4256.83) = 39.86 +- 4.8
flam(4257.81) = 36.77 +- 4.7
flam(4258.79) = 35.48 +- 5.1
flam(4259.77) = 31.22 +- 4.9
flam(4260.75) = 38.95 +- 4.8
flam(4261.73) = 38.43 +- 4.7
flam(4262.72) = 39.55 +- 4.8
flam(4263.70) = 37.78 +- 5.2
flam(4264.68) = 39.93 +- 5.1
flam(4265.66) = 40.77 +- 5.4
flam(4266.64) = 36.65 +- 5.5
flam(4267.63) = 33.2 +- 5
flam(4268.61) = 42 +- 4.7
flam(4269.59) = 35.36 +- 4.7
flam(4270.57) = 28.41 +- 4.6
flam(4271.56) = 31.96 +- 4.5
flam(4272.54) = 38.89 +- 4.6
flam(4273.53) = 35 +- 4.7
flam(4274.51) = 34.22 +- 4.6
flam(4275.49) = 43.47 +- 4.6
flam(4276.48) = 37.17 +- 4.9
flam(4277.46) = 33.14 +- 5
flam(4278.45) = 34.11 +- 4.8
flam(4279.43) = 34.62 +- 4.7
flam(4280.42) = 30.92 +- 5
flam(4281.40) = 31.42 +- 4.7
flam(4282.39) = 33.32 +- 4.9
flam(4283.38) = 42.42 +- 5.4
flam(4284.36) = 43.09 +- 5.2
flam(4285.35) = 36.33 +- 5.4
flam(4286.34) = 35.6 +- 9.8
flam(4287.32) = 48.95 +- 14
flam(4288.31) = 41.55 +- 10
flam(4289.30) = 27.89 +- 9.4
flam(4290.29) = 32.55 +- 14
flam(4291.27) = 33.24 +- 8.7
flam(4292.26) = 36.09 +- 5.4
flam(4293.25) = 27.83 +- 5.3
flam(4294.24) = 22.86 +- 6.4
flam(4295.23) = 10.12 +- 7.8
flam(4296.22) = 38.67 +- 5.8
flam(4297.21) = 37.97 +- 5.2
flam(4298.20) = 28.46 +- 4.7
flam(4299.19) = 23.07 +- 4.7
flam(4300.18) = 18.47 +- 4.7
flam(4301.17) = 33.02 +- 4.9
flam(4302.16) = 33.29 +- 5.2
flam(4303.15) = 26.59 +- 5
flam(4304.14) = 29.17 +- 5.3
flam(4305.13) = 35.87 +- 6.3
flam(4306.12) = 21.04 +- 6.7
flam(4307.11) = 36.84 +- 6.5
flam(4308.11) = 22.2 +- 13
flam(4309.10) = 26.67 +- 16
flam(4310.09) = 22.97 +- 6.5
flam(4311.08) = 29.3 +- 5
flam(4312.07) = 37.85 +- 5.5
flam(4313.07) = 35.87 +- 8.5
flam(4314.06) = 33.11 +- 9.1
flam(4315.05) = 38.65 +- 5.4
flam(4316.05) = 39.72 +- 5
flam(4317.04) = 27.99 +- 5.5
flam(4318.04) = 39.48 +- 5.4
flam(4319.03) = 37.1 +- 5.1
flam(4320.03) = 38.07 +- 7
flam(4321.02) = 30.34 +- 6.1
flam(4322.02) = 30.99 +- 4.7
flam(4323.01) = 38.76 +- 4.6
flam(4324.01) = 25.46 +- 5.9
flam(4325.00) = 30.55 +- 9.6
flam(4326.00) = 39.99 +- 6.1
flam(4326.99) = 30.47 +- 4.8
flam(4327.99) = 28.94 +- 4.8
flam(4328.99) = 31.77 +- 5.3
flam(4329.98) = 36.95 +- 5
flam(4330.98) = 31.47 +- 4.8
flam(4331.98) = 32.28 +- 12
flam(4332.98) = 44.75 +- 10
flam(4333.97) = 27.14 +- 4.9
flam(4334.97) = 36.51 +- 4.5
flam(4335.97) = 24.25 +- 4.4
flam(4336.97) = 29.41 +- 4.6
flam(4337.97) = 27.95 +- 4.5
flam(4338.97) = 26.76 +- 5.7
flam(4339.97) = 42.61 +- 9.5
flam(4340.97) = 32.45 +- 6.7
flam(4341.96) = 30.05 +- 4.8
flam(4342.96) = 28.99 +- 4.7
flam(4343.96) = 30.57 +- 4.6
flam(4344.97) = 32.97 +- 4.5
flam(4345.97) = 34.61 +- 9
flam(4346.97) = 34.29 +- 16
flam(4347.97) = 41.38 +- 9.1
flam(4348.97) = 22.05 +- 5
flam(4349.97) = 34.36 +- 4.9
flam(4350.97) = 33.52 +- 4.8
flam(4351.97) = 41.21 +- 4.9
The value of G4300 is 2.4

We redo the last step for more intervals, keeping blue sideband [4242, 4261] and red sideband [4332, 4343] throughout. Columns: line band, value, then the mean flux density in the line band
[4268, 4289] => -0.68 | 36.7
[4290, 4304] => 2.34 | 28.7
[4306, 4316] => 0.70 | 31.2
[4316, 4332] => -0.27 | 33.4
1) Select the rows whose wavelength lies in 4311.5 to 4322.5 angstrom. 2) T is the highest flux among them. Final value 39.72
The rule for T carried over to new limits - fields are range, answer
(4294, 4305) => 38.67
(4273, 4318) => 48.95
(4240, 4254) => 50.93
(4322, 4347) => 44.75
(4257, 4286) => 43.47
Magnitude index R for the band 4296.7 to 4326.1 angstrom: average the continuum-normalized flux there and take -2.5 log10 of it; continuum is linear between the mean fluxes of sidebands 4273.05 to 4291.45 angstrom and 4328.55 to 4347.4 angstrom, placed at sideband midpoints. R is 0.09 mag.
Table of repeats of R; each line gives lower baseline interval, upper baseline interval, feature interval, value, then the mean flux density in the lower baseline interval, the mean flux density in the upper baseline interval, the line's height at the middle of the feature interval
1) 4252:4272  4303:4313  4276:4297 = -0.03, 37.2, 29.2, 32.9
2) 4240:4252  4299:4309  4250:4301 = -0.07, 37.4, 28.1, 32.6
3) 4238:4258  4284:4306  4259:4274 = -0.03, 38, 31.6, 35.5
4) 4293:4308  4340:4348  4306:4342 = -0.06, 28.1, 33.2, 30.9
